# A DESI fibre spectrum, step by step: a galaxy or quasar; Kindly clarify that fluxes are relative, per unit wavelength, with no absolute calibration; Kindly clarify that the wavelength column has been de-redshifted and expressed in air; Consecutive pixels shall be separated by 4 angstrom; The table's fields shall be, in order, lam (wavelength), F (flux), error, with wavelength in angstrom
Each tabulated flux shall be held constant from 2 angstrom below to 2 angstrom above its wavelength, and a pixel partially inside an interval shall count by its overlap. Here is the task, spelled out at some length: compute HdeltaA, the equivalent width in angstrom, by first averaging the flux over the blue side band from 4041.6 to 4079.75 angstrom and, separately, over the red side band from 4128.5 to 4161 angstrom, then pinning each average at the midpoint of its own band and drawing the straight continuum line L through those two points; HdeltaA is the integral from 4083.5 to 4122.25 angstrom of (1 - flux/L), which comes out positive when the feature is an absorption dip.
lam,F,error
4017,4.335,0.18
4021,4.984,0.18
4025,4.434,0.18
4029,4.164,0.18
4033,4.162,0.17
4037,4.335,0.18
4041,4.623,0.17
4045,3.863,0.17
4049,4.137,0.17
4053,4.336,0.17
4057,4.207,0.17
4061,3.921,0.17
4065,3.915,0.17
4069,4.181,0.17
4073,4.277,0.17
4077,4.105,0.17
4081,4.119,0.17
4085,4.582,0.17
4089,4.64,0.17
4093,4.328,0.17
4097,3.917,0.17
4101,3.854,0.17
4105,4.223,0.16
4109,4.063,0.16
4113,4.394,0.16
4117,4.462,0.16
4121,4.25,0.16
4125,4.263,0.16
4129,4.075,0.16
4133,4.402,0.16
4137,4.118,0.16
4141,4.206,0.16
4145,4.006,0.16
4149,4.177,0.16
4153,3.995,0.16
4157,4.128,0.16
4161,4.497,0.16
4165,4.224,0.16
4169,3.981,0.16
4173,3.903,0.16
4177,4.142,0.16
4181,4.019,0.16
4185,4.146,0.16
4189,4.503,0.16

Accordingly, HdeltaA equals -1.2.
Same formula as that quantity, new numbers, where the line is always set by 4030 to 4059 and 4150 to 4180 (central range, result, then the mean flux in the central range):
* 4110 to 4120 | -0.5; 4.37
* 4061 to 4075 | 0.4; 4.1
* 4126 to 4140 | -0.2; 4.2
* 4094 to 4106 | 0.5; 4.01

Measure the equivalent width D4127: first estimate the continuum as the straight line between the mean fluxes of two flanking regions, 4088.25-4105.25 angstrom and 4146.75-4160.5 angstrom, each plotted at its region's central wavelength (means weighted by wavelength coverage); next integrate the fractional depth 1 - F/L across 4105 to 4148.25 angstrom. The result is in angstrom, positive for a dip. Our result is -0.8 angstrom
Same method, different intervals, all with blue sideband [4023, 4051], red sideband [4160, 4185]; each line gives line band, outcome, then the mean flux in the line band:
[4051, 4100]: 0.1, 4.2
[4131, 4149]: -0.2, 4.18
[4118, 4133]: -0.3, 4.24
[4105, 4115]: -0.1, 4.23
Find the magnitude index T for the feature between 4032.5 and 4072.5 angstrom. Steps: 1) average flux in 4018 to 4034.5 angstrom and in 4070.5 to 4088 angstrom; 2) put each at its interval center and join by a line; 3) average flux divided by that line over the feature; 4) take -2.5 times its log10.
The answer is 0.05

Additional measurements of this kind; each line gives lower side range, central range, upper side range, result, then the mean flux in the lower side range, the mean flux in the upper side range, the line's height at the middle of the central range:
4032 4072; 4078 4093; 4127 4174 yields -0.06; 4.17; 4.15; 4.16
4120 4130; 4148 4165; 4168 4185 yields -0.03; 4.2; 4.03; 4.1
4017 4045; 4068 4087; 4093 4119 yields 0.00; 4.4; 4.17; 4.25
